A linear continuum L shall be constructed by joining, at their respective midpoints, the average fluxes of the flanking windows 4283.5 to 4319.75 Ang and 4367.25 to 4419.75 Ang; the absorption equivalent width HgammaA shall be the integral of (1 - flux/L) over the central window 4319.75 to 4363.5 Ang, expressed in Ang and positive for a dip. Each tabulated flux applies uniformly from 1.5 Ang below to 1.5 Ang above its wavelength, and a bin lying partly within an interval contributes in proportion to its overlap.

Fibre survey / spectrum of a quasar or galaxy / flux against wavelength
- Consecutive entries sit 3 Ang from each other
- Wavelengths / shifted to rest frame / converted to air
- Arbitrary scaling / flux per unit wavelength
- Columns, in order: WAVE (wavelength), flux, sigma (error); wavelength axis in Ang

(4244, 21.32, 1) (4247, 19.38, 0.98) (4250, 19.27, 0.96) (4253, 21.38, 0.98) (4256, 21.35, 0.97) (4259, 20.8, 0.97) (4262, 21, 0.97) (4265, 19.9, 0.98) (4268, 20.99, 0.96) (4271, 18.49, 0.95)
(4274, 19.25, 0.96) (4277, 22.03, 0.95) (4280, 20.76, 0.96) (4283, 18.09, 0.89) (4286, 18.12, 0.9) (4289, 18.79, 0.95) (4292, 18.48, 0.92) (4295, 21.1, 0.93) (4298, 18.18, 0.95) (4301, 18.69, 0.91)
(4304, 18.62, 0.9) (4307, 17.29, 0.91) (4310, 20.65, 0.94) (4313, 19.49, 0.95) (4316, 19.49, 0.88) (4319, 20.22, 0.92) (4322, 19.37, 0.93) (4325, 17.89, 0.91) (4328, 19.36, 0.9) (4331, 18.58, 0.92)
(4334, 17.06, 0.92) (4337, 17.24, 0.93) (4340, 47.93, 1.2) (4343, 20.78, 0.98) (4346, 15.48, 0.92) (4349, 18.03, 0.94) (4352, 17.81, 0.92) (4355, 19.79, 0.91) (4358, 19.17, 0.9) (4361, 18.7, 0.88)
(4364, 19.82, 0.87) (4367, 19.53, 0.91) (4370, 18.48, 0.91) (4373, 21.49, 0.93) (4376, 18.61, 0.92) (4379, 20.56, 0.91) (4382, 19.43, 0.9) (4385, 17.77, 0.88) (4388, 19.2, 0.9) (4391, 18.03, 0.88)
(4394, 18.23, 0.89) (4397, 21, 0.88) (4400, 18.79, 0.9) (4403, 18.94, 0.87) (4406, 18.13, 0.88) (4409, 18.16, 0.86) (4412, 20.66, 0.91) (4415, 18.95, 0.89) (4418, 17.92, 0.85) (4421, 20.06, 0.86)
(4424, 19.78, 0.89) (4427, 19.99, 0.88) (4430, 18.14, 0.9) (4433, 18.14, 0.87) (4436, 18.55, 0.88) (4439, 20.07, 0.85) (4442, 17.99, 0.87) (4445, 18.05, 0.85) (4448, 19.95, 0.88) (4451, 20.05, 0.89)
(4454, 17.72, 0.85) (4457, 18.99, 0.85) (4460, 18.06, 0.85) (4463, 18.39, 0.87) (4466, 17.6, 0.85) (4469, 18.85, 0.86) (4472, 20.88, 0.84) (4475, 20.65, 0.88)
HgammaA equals -3.3 Ang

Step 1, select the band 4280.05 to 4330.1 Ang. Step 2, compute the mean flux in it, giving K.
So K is 19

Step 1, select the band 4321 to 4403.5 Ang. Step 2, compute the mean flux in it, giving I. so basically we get 19.9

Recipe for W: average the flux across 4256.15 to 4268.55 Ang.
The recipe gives 20.7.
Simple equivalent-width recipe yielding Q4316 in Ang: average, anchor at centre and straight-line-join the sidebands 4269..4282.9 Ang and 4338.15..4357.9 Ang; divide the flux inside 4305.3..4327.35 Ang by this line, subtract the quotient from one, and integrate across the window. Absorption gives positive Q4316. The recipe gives 2.5 Ang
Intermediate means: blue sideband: 20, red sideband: 22.9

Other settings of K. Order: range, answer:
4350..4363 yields 18.9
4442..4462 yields 18.7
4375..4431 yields 19.1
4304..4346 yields 20.9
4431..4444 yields 18.6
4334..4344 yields 27.3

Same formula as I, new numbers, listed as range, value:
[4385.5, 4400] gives 19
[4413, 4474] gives 18.9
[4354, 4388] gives 19.4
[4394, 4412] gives 19.1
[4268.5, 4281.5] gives 20.2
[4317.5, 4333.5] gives 19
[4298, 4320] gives 19.1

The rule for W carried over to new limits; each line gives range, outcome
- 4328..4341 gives 23.7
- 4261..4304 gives 19.5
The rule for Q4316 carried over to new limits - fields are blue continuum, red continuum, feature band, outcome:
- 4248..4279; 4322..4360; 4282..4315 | 2.67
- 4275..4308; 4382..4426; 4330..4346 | -3.85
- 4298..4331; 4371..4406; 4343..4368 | 0.63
